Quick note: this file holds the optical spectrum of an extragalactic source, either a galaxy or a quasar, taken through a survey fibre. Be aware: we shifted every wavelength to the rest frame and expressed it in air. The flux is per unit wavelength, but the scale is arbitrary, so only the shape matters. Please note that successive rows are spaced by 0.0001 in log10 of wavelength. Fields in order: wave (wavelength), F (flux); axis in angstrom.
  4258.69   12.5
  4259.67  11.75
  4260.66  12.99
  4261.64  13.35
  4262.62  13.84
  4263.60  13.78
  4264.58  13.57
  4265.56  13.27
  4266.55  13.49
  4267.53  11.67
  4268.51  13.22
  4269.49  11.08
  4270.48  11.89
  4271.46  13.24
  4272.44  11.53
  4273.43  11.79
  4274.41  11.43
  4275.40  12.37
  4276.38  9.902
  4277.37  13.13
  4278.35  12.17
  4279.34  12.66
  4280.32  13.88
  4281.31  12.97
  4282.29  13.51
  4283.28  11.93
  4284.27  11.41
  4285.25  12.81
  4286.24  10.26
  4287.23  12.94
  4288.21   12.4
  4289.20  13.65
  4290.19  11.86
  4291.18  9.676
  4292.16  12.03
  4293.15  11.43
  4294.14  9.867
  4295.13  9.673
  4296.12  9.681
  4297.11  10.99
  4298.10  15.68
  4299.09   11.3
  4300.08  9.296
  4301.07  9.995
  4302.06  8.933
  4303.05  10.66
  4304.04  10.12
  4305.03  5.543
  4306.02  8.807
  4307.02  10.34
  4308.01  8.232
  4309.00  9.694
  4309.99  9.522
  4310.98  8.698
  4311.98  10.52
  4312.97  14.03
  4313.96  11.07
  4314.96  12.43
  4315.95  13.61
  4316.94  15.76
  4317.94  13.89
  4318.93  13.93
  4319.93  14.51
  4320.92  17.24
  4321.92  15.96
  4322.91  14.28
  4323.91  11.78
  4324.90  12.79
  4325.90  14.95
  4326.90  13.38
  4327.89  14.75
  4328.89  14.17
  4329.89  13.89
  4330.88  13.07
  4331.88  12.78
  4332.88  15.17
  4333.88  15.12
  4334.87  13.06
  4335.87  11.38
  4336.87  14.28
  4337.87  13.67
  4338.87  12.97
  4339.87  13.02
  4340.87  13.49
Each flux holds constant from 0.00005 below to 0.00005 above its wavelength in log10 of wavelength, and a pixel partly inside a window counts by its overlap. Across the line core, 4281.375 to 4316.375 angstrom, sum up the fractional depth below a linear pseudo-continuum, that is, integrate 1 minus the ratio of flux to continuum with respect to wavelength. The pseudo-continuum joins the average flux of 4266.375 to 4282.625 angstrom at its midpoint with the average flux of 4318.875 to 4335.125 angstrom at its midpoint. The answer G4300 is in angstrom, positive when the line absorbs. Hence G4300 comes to 5.9 angstrom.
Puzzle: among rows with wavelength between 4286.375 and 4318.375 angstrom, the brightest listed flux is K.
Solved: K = 15.76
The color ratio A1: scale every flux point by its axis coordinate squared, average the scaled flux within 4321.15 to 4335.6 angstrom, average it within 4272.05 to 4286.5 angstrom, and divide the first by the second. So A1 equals 1.18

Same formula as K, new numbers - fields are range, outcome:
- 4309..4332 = 17.24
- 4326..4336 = 15.17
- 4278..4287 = 13.88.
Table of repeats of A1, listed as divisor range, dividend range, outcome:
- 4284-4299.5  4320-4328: 1.26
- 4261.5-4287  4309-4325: 1.07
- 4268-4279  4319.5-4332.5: 1.21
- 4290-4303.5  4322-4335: 1.31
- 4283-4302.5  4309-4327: 1.18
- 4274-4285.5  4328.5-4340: 1.13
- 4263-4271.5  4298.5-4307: 0.75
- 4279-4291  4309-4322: 1.06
